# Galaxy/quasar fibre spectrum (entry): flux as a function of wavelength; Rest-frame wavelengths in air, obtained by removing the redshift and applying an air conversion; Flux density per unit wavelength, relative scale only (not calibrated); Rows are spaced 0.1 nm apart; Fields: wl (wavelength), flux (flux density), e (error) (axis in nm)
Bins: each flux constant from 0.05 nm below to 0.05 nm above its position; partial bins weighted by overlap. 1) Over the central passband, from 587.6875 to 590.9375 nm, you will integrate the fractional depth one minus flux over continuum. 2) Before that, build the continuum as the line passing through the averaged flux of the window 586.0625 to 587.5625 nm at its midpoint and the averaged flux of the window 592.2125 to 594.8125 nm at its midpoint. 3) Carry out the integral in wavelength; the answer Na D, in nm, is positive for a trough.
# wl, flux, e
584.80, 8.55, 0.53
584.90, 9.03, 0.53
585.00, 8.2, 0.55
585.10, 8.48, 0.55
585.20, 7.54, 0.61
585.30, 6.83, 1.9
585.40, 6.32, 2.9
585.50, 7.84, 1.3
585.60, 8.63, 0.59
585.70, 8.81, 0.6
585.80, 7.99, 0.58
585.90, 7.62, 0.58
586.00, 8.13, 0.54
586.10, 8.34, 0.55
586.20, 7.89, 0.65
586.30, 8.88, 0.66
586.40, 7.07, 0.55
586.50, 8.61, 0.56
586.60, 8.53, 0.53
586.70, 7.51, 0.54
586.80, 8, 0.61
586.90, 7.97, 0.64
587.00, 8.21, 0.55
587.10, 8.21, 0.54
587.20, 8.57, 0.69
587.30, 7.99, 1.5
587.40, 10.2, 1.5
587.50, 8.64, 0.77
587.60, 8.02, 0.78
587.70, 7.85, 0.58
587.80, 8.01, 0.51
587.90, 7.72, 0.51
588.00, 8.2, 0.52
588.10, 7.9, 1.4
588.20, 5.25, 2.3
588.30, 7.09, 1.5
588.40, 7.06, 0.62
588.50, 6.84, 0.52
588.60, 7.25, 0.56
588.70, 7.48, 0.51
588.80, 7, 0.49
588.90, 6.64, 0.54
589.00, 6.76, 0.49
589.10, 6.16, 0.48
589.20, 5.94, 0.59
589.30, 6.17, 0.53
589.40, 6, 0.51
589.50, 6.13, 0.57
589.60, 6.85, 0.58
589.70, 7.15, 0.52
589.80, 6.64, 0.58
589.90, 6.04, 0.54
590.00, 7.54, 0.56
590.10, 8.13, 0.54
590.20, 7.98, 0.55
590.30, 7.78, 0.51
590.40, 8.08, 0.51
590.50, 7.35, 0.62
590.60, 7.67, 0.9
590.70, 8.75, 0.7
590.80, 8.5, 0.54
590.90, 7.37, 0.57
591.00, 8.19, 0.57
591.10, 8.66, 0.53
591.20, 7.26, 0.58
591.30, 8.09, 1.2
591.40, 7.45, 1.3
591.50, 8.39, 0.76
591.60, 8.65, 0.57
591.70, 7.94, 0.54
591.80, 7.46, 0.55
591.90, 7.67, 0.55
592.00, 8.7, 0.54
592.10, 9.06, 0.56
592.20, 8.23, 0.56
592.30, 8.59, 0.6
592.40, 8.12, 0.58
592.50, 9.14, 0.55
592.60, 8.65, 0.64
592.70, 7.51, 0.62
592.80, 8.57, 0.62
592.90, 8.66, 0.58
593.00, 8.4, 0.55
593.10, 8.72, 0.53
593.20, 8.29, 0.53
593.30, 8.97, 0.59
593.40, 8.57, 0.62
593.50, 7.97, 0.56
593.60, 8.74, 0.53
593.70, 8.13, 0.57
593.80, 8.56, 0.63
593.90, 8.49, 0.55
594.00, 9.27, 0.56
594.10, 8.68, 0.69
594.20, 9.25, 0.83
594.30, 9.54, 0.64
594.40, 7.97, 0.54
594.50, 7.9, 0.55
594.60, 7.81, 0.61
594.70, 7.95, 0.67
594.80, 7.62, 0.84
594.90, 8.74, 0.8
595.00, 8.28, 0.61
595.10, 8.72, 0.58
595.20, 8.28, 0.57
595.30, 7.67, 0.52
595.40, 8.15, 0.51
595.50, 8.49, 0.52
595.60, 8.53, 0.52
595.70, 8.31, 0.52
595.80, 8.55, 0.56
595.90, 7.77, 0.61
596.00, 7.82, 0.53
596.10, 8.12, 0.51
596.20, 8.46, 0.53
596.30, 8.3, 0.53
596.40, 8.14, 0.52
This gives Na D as 0.46 nm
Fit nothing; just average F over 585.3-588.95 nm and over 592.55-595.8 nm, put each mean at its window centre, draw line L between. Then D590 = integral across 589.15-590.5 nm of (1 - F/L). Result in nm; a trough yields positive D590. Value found 0.18 nm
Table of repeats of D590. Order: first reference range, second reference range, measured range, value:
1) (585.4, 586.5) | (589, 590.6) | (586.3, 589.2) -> -0.04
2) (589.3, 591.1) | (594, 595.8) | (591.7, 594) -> -0.13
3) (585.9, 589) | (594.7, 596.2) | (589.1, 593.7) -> 0.09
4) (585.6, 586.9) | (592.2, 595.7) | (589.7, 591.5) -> 0.12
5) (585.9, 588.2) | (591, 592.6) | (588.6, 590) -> 0.27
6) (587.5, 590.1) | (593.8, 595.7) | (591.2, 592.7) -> -0.09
